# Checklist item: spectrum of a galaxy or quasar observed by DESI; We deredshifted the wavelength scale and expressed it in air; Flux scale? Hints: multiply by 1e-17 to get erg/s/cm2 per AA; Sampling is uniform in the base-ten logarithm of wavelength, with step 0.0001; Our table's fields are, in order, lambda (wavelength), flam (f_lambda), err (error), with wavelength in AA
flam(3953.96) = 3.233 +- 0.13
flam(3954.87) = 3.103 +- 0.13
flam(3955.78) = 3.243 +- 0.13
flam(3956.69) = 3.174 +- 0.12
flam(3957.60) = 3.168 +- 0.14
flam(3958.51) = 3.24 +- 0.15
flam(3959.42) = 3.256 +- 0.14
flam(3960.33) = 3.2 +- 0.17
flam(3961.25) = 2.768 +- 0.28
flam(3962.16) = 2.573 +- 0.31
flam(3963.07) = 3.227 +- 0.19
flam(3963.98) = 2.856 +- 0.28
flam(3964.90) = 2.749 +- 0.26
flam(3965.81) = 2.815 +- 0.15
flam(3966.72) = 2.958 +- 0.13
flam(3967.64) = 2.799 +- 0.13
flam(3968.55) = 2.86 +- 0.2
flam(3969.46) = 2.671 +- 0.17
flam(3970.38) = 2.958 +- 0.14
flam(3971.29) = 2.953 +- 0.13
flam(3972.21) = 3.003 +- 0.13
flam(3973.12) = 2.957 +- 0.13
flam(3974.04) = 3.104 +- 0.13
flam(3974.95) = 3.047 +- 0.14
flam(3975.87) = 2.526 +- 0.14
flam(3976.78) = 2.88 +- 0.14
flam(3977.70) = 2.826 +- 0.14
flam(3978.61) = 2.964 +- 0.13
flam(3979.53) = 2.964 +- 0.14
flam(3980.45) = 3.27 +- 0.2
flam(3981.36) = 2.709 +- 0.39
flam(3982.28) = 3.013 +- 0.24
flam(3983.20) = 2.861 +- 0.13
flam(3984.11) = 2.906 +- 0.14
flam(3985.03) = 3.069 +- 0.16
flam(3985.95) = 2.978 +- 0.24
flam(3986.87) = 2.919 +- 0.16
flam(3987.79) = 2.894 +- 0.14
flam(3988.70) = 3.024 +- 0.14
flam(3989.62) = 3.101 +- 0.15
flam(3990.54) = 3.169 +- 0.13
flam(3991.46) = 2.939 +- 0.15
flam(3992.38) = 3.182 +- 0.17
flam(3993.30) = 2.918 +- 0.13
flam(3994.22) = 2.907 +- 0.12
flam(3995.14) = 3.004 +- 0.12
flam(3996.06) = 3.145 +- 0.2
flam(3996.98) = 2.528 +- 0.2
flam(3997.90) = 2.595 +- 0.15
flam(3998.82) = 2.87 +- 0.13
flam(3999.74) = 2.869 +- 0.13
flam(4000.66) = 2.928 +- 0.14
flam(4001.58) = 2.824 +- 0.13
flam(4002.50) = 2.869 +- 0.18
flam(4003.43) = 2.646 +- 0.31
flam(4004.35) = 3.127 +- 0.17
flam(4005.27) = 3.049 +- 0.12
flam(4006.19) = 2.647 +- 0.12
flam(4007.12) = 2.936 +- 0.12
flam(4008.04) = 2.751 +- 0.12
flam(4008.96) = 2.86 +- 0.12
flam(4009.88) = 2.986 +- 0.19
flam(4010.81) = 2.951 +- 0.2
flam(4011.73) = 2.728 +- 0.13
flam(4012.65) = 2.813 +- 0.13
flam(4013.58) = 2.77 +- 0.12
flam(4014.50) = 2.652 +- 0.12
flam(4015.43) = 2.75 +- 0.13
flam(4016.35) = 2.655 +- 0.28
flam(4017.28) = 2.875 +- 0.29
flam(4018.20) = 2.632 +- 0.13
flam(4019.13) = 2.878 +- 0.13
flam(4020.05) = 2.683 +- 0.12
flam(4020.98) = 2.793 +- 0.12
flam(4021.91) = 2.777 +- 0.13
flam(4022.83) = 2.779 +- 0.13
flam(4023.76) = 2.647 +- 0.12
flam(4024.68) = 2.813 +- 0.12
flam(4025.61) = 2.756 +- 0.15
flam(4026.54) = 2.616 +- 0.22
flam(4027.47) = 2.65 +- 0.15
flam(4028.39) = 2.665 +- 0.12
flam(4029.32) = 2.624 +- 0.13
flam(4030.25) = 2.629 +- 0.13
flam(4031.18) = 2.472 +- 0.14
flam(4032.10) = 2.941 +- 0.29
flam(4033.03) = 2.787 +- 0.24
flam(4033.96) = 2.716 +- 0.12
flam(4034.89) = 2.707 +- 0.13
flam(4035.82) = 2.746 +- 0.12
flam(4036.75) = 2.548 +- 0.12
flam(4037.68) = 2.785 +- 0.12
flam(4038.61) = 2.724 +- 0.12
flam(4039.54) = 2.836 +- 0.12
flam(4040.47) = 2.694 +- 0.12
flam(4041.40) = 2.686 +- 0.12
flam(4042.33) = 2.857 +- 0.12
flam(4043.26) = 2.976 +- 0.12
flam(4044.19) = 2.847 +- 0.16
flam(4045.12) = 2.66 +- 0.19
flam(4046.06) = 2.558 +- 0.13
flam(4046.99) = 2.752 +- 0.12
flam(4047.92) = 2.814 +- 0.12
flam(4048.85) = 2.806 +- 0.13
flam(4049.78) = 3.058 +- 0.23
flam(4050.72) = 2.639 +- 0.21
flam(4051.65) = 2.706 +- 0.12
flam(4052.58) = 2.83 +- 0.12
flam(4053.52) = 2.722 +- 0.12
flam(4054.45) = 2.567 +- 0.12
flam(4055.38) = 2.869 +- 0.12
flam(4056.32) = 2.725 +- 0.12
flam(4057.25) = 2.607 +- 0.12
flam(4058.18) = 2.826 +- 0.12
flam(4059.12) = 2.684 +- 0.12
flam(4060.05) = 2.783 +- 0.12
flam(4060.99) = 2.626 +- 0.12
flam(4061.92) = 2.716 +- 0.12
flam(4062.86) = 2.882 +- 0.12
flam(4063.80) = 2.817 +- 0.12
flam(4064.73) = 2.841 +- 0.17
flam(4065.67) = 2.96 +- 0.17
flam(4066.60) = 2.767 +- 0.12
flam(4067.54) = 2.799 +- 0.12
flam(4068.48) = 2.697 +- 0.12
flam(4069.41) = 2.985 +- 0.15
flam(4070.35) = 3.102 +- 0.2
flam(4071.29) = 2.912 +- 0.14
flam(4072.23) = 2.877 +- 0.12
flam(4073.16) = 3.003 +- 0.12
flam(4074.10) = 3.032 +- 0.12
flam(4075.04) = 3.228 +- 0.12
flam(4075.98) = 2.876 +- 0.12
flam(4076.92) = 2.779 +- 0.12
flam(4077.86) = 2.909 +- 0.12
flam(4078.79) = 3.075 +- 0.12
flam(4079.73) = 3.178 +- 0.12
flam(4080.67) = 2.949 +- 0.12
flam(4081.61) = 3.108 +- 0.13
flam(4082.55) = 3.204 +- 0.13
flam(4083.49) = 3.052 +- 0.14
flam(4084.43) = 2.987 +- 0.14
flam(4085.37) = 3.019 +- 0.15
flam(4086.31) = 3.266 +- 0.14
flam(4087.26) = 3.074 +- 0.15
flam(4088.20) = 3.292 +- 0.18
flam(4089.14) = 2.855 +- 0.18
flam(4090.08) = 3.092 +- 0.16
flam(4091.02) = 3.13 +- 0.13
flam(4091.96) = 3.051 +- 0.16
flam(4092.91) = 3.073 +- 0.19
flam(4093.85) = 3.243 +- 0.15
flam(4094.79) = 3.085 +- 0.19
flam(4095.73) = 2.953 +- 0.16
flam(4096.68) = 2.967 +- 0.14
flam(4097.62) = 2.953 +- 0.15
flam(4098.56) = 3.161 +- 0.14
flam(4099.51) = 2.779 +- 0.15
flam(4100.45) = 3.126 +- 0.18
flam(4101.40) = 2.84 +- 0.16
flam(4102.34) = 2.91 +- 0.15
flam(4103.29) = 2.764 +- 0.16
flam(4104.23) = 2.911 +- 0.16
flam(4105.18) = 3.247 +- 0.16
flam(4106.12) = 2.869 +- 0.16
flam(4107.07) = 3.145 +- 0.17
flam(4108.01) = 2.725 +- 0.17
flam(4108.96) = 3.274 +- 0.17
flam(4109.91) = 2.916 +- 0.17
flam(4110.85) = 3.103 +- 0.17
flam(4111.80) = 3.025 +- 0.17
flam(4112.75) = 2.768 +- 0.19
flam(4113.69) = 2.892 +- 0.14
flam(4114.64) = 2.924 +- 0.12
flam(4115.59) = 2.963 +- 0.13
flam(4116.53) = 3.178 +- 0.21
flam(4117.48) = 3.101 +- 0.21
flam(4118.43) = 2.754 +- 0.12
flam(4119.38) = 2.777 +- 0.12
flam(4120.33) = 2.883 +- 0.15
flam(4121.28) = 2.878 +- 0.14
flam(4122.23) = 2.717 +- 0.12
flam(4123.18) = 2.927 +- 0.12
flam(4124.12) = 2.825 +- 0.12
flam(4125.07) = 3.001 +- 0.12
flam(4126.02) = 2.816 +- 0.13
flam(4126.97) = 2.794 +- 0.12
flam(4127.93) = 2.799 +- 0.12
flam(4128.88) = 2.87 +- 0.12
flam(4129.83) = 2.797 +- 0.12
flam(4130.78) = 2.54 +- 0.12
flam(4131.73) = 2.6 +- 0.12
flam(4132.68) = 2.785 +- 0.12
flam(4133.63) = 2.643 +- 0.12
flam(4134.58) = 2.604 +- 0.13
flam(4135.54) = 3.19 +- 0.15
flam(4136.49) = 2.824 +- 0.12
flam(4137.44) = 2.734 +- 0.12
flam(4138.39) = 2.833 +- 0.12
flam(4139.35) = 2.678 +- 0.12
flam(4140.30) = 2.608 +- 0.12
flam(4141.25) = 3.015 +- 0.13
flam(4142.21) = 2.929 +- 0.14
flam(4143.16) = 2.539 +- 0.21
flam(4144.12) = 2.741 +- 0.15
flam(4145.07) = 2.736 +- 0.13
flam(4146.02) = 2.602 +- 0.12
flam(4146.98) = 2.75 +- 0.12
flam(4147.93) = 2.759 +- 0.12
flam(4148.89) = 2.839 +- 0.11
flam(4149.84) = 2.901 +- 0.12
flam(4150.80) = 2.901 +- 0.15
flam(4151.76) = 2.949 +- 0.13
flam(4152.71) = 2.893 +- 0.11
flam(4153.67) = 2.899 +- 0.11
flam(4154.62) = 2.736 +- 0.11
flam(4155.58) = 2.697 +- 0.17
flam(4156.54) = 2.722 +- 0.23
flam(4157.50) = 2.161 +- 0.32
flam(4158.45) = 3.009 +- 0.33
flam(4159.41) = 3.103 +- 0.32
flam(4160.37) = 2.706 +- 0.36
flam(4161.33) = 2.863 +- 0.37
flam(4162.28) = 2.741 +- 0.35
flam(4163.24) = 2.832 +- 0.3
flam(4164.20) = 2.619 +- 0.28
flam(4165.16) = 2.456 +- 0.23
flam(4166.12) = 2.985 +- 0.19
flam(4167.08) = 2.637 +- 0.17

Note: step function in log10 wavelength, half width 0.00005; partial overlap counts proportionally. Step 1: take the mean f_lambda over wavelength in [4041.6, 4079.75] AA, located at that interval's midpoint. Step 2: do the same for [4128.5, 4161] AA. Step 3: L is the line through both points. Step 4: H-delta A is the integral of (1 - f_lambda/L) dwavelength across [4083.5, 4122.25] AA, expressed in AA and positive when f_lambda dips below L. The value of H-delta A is -2.7 AA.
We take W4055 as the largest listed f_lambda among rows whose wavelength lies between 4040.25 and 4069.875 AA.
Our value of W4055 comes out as 3.058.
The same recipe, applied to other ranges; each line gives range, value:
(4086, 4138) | 3.292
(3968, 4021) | 3.27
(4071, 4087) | 3.266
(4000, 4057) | 3.127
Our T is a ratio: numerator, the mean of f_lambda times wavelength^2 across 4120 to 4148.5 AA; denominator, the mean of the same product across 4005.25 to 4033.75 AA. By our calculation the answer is 1.07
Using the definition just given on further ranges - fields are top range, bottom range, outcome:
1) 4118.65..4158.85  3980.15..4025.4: 1.04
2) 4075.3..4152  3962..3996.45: 1.06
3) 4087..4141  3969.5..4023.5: 1.07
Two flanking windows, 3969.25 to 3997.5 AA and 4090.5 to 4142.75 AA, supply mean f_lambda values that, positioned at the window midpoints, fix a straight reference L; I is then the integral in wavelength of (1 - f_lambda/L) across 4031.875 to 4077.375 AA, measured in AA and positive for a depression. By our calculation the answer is 1.92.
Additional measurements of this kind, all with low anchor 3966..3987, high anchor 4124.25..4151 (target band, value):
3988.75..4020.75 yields 0.4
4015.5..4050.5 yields 1.6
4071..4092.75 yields -1.7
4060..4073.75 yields -0.1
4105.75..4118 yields -0.8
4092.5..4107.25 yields -1.0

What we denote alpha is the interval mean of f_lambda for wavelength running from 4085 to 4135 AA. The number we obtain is 2.94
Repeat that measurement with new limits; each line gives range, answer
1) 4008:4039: 2.74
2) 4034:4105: 2.89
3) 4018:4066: 2.74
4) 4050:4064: 2.74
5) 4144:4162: 2.79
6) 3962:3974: 2.89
